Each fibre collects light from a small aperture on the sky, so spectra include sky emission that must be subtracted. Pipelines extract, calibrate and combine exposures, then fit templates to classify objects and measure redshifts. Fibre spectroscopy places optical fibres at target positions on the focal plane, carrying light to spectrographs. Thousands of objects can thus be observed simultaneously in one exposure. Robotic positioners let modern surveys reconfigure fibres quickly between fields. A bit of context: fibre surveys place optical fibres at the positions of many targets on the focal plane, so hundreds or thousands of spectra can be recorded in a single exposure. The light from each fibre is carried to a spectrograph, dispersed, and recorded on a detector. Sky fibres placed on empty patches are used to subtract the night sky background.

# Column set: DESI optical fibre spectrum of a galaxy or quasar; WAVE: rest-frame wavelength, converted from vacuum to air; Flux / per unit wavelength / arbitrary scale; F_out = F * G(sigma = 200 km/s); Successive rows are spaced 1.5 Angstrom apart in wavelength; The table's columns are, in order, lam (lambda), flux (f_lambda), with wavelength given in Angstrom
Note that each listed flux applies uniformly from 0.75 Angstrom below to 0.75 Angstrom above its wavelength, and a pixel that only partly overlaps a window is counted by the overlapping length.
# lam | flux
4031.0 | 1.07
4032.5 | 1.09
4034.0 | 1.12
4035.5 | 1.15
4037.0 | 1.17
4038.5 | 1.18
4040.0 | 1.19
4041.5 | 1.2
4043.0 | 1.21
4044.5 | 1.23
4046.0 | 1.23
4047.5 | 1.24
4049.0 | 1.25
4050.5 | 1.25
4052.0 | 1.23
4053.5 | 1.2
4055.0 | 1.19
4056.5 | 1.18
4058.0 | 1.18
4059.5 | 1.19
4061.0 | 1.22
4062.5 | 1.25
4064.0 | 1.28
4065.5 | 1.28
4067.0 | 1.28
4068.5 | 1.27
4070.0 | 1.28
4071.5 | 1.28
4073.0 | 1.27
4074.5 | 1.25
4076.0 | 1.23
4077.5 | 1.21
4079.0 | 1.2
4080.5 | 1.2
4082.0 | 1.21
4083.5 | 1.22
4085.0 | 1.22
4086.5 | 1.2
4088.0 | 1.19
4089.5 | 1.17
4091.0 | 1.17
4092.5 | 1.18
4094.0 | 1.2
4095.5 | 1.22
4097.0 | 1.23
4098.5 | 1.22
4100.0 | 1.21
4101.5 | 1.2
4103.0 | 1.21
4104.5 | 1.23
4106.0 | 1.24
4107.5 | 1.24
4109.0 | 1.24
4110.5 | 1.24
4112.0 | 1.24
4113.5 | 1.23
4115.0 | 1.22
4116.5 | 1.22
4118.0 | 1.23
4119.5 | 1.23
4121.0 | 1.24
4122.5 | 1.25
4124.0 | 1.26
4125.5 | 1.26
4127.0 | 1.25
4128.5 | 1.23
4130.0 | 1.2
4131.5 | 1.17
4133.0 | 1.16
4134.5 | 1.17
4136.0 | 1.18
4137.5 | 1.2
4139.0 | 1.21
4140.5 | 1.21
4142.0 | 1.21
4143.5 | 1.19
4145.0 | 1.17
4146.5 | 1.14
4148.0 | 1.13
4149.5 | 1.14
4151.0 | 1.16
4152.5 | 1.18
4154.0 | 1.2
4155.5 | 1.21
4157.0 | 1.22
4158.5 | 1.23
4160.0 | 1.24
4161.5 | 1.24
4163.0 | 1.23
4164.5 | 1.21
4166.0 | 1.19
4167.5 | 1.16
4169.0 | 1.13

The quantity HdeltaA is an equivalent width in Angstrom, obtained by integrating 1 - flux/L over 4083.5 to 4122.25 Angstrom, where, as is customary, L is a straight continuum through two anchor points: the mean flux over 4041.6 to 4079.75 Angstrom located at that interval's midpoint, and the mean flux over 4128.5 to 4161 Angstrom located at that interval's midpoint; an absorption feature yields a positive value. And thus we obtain -0.2 Angstrom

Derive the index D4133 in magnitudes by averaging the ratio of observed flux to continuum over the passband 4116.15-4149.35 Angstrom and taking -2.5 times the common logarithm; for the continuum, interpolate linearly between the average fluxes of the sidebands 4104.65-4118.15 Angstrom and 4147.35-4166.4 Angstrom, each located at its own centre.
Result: 0.01 mag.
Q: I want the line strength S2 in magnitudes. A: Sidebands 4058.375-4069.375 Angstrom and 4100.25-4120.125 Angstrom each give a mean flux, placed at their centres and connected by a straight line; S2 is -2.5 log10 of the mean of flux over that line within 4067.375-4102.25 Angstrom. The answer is 0.02 mag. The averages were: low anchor 1.25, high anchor 1.23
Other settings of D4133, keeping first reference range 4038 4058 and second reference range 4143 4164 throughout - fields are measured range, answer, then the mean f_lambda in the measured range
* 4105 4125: -0.034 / 1.24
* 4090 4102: 0.000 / 1.2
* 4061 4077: -0.048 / 1.26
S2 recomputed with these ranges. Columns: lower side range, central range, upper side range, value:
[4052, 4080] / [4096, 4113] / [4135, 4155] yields -0.02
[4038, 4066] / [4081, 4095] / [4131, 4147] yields 0.01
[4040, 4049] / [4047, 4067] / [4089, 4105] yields -0.01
